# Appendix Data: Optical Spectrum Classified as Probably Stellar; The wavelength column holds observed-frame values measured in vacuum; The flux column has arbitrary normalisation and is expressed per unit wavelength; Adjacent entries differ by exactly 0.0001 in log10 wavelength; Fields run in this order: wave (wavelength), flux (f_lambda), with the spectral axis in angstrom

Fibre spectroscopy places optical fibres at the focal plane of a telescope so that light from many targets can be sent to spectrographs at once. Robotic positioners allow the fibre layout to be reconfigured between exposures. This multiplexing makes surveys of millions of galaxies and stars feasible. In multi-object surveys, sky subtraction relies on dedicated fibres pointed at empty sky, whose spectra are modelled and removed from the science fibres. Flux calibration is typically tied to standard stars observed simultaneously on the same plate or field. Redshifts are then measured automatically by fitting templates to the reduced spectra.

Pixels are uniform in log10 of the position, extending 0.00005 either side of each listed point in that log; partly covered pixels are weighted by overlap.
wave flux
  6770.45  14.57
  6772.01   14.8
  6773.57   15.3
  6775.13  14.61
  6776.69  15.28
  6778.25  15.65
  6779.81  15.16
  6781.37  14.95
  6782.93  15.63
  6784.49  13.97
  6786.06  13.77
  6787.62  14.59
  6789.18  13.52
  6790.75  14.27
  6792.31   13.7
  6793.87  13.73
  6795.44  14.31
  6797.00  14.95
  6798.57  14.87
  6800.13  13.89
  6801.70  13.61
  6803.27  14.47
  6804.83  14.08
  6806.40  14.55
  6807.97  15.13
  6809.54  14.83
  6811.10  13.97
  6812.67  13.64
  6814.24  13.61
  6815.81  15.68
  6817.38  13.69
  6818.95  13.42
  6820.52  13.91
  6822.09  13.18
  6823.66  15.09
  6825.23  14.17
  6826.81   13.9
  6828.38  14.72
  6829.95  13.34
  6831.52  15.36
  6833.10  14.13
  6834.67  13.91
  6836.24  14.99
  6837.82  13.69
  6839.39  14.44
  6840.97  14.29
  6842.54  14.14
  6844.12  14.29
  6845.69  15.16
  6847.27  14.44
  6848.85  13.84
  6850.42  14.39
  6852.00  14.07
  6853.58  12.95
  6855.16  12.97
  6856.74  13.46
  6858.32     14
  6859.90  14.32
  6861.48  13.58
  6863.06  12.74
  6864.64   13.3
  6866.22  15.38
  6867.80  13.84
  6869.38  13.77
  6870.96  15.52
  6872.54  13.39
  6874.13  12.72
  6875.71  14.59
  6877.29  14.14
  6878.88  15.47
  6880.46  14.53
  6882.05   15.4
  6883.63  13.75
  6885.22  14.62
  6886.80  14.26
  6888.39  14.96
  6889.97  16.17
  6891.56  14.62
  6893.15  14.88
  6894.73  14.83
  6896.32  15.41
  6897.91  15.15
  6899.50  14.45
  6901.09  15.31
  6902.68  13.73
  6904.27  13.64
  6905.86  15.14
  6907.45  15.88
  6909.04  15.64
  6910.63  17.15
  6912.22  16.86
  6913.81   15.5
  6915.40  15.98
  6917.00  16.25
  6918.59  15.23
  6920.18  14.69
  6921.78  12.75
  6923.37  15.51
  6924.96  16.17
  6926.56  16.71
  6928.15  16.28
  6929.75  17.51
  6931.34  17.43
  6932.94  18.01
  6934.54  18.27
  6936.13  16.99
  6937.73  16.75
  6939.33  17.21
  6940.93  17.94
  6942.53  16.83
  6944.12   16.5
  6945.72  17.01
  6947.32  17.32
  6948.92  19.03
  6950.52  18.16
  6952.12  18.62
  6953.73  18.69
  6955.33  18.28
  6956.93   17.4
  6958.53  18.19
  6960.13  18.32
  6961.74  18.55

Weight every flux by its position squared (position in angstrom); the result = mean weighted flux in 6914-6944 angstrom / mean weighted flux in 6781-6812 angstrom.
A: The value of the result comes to 1.2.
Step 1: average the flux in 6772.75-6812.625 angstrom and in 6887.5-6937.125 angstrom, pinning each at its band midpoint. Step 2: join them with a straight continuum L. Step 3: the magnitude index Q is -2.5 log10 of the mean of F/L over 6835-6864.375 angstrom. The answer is 0.08 mag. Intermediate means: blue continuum 14.5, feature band 14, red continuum 15.7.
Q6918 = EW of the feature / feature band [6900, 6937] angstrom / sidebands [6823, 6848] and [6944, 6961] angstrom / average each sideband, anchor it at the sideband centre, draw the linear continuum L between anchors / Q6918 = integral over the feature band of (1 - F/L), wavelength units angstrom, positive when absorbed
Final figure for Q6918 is 2.2 angstrom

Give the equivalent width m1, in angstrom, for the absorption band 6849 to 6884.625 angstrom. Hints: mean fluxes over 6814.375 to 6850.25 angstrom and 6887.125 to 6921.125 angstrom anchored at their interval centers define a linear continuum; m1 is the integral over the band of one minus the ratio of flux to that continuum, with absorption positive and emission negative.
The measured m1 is 1.78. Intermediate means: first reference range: 14.3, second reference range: 15.3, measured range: 14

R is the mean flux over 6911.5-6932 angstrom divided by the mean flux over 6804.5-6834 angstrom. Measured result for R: 1.1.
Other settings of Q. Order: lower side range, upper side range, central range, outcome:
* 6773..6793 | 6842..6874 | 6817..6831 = 0.02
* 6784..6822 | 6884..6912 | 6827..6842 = 0.01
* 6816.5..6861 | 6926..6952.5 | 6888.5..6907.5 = 0.08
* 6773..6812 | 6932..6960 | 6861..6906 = 0.14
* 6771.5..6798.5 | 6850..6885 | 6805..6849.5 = 0.00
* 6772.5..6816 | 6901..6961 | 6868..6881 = 0.11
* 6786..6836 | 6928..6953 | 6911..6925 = 0.10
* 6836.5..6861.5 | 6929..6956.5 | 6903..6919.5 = 0.05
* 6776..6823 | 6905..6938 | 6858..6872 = 0.10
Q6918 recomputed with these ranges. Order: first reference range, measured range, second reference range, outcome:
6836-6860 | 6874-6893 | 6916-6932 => 0.3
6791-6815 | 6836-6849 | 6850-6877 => -0.4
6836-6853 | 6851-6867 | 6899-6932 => 1.0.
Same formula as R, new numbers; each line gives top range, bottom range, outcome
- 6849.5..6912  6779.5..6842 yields 1.02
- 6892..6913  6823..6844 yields 1.06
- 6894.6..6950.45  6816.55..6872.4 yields 1.15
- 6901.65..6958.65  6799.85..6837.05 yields 1.17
